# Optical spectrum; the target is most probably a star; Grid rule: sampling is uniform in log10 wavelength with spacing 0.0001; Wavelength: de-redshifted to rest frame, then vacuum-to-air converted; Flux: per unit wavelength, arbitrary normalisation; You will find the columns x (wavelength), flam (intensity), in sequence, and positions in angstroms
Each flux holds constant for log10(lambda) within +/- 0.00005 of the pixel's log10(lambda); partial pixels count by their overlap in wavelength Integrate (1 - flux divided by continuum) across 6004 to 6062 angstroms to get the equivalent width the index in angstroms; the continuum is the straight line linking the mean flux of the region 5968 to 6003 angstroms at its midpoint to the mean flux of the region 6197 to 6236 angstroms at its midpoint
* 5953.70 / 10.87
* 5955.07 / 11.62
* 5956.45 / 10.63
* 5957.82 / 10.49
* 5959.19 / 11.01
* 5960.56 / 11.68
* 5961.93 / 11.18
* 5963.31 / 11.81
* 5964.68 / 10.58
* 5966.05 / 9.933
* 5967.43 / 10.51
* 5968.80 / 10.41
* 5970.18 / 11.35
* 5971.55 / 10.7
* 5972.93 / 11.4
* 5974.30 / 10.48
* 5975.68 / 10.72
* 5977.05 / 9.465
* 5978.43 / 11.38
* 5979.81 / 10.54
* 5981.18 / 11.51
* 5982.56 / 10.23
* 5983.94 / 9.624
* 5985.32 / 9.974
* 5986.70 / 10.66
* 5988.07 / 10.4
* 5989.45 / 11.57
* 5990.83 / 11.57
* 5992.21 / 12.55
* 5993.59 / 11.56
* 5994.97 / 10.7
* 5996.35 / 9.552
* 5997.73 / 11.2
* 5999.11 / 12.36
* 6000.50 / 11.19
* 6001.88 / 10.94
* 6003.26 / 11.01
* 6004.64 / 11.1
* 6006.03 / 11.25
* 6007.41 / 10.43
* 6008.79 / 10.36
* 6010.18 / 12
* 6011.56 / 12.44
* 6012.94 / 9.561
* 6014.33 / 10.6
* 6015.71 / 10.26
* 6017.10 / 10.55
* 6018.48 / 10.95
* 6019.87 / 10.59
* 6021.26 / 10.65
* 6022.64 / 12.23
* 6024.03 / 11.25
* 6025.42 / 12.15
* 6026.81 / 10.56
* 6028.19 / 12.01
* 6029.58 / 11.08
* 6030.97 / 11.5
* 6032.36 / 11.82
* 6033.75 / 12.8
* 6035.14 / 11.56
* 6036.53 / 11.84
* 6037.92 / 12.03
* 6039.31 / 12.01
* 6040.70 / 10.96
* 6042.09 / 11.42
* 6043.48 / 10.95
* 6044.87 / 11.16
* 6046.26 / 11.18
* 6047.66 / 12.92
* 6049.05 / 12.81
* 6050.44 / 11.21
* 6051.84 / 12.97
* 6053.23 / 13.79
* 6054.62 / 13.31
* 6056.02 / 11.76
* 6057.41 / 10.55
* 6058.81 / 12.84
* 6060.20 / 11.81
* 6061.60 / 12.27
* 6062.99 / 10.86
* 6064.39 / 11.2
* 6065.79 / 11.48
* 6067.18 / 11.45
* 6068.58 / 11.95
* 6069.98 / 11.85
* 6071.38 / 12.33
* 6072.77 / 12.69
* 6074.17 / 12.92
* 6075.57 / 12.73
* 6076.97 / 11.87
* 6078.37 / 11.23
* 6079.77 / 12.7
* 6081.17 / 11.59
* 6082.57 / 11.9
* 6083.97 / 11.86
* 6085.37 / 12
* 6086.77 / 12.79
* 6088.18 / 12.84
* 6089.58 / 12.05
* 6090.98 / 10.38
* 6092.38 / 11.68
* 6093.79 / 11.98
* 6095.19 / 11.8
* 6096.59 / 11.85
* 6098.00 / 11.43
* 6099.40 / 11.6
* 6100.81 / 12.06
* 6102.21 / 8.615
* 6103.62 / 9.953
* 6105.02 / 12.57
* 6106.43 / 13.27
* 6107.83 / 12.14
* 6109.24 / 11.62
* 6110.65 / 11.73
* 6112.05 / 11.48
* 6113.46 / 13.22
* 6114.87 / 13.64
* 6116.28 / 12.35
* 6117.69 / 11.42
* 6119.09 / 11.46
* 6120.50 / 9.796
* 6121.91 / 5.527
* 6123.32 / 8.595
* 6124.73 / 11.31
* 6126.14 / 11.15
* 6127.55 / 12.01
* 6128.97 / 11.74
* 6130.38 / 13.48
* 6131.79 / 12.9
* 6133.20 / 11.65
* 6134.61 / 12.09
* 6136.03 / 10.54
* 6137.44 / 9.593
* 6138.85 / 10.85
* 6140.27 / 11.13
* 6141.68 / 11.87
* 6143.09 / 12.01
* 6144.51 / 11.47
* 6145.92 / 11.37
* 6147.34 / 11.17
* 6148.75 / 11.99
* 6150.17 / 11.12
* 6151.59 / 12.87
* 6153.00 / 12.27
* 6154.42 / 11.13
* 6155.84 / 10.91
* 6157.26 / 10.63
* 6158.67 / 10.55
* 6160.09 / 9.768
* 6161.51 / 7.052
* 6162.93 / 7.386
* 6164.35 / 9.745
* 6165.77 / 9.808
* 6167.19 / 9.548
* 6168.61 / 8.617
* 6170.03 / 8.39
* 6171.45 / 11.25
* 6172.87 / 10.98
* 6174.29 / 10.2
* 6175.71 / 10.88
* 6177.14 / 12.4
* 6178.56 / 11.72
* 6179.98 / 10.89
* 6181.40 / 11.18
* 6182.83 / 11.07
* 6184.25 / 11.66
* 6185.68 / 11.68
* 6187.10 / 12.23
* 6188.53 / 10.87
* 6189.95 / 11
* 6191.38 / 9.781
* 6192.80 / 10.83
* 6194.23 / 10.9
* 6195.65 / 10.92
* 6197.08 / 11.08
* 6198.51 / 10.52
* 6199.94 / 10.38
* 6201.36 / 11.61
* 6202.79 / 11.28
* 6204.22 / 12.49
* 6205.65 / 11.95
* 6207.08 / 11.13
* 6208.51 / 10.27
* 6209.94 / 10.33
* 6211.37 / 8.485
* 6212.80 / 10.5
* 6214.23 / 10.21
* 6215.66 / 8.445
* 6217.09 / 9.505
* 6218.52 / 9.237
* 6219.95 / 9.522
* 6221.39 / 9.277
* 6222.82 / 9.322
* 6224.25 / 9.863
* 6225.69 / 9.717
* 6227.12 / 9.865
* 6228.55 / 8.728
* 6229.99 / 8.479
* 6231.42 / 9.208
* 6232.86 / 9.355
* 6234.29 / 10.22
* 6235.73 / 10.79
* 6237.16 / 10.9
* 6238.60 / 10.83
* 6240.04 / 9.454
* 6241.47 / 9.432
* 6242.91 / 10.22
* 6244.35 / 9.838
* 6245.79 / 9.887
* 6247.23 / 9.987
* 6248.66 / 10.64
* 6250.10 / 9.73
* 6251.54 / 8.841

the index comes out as -4.6 angstroms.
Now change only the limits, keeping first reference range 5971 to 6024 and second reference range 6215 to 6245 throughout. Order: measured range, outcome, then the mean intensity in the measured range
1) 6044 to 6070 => -3.4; 12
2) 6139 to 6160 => -2.8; 11.4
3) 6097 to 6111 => -1.6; 11.5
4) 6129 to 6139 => -1.5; 11.6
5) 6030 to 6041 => -1.2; 11.8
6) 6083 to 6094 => -1.6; 11.9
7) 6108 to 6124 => -1.2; 11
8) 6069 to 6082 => -2.1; 12.2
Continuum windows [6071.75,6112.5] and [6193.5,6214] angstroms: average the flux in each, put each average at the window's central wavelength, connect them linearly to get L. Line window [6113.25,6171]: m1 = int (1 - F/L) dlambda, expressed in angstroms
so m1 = 3.0 angstroms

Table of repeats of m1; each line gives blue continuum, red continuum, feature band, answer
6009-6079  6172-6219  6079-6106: -0.6 angstroms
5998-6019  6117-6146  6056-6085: -2.3 angstroms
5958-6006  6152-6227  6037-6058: -2.3 angstroms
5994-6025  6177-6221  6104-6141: -2.0 angstroms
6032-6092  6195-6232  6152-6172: 1.7 angstroms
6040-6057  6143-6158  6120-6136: 1.0 angstroms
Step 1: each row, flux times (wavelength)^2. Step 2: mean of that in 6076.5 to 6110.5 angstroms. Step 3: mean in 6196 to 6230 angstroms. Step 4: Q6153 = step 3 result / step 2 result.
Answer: 0.90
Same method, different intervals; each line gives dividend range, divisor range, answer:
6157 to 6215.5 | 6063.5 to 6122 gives 0.92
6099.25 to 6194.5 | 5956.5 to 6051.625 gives 1.04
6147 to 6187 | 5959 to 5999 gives 1.04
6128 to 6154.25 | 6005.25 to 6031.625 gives 1.10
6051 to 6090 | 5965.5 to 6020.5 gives 1.15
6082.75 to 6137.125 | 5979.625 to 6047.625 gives 1.06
